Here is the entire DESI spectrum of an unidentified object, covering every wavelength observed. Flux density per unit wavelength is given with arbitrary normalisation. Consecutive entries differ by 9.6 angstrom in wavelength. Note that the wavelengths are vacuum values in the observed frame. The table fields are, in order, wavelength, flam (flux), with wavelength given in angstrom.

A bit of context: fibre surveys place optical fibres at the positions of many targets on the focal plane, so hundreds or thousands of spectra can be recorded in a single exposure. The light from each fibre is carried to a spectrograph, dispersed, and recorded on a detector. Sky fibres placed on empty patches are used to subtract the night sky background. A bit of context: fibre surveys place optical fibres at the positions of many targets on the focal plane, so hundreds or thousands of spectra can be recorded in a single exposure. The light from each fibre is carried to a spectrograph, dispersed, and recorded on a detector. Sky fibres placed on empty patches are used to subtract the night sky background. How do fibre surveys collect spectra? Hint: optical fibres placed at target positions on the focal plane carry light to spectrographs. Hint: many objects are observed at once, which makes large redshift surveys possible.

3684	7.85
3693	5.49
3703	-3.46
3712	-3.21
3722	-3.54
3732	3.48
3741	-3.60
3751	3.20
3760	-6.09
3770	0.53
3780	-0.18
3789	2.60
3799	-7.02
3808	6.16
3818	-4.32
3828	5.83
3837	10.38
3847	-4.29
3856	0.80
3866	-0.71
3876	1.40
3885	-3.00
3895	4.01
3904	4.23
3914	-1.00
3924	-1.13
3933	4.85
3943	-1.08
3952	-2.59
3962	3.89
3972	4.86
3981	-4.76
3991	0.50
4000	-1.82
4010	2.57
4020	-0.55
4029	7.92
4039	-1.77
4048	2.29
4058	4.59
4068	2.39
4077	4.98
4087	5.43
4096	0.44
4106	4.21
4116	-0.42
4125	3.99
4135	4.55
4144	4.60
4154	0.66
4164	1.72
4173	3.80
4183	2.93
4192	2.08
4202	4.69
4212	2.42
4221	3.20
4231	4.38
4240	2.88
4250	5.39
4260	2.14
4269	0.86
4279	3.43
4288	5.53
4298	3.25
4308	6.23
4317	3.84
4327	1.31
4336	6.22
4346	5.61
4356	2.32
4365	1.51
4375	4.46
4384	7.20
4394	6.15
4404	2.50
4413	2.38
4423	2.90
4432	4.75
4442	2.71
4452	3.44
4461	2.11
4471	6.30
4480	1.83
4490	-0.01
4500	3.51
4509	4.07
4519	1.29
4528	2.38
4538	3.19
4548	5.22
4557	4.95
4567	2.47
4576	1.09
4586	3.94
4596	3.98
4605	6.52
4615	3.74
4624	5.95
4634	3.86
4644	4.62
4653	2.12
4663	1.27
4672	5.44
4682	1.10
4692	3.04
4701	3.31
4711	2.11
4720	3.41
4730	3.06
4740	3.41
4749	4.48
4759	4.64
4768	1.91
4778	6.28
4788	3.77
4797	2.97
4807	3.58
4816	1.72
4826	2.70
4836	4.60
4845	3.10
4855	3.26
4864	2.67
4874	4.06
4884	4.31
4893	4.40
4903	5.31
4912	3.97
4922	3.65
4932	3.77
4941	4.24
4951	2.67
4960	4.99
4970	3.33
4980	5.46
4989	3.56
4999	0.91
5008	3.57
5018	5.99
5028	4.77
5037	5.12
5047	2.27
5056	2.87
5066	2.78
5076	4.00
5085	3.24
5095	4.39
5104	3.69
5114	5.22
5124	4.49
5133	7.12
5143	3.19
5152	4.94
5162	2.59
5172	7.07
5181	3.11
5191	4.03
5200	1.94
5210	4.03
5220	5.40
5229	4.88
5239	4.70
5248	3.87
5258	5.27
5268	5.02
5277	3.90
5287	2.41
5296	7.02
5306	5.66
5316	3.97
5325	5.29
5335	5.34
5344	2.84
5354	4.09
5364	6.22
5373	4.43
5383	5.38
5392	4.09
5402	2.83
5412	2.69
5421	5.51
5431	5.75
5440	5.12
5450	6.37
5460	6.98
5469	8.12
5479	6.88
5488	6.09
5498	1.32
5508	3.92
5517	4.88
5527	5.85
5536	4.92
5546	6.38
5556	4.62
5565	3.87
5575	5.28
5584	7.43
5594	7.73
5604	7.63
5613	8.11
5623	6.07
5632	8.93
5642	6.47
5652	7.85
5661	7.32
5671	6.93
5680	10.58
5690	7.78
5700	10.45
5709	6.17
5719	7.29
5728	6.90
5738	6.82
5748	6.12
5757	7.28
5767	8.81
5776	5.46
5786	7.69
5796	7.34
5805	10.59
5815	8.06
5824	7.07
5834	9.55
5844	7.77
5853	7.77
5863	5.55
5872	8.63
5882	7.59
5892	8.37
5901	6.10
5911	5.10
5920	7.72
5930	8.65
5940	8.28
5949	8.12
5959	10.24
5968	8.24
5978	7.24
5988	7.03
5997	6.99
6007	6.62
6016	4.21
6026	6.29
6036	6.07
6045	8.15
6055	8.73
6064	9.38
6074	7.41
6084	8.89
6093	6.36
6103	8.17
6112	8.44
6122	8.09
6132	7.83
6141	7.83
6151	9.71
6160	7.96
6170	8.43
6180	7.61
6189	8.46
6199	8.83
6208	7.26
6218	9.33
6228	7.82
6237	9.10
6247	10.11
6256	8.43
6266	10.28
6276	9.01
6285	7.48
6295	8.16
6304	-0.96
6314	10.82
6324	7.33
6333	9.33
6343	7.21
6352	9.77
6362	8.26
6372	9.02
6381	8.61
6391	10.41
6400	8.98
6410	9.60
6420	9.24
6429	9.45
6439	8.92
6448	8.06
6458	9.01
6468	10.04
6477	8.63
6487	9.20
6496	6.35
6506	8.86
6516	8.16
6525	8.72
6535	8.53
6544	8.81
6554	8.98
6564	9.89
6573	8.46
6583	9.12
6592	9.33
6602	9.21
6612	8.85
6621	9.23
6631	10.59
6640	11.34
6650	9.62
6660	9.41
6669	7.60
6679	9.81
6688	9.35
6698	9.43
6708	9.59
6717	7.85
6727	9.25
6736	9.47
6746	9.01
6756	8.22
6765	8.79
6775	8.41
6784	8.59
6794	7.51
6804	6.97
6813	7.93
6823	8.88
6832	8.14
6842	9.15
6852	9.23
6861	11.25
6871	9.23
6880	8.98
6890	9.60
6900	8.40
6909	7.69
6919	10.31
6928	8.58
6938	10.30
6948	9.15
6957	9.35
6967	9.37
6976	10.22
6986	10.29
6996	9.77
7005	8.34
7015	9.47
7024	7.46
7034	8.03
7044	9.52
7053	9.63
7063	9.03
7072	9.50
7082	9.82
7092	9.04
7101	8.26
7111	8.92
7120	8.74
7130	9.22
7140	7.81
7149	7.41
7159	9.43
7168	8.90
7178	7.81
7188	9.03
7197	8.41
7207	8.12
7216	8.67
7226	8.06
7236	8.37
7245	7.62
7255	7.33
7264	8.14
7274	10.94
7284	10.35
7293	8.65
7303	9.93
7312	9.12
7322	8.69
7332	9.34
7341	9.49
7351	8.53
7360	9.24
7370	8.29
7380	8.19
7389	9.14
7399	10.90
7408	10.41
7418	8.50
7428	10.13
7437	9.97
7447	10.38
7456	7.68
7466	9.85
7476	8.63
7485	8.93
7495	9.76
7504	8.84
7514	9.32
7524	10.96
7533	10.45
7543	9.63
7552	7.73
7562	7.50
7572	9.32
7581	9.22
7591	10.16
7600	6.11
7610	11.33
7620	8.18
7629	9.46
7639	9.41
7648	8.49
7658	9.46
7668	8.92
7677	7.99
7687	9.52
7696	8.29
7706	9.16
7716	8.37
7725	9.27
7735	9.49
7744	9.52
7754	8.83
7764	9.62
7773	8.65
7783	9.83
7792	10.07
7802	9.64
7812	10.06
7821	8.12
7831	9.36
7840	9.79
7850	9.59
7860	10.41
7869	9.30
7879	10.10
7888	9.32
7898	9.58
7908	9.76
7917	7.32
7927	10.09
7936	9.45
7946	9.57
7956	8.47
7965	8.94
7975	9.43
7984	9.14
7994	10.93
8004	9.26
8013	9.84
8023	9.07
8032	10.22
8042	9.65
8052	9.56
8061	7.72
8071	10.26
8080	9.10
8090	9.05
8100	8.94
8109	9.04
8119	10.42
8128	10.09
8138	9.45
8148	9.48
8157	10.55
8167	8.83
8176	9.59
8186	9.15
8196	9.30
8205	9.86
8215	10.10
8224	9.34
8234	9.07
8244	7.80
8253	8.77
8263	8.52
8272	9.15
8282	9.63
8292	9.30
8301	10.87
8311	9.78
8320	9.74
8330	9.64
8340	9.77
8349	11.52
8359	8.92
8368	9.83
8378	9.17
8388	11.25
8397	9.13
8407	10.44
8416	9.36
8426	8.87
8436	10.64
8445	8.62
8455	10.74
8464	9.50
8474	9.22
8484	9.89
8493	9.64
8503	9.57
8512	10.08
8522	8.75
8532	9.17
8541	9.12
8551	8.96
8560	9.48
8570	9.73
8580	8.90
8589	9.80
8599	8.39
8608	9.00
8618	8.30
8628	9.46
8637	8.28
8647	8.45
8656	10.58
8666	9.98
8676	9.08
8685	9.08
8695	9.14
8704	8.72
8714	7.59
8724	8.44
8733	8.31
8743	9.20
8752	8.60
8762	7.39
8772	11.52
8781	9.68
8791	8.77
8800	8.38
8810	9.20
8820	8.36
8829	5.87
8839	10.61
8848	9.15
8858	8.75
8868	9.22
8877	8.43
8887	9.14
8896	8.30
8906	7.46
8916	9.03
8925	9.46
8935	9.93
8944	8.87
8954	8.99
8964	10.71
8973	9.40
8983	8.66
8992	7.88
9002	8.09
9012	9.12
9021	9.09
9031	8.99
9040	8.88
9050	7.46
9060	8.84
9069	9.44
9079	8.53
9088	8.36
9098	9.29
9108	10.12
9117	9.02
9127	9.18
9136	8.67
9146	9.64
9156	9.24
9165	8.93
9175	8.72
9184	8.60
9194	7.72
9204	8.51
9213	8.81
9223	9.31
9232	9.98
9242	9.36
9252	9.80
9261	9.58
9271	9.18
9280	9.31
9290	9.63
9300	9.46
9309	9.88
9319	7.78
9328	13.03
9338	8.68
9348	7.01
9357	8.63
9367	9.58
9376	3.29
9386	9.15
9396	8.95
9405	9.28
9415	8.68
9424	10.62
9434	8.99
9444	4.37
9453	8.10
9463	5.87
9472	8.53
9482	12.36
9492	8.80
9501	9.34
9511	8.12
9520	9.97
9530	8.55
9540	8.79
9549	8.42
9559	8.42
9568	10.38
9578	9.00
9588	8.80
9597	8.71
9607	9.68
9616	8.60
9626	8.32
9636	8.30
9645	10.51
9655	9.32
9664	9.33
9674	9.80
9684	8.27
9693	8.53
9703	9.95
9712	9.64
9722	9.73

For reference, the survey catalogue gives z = 0.399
